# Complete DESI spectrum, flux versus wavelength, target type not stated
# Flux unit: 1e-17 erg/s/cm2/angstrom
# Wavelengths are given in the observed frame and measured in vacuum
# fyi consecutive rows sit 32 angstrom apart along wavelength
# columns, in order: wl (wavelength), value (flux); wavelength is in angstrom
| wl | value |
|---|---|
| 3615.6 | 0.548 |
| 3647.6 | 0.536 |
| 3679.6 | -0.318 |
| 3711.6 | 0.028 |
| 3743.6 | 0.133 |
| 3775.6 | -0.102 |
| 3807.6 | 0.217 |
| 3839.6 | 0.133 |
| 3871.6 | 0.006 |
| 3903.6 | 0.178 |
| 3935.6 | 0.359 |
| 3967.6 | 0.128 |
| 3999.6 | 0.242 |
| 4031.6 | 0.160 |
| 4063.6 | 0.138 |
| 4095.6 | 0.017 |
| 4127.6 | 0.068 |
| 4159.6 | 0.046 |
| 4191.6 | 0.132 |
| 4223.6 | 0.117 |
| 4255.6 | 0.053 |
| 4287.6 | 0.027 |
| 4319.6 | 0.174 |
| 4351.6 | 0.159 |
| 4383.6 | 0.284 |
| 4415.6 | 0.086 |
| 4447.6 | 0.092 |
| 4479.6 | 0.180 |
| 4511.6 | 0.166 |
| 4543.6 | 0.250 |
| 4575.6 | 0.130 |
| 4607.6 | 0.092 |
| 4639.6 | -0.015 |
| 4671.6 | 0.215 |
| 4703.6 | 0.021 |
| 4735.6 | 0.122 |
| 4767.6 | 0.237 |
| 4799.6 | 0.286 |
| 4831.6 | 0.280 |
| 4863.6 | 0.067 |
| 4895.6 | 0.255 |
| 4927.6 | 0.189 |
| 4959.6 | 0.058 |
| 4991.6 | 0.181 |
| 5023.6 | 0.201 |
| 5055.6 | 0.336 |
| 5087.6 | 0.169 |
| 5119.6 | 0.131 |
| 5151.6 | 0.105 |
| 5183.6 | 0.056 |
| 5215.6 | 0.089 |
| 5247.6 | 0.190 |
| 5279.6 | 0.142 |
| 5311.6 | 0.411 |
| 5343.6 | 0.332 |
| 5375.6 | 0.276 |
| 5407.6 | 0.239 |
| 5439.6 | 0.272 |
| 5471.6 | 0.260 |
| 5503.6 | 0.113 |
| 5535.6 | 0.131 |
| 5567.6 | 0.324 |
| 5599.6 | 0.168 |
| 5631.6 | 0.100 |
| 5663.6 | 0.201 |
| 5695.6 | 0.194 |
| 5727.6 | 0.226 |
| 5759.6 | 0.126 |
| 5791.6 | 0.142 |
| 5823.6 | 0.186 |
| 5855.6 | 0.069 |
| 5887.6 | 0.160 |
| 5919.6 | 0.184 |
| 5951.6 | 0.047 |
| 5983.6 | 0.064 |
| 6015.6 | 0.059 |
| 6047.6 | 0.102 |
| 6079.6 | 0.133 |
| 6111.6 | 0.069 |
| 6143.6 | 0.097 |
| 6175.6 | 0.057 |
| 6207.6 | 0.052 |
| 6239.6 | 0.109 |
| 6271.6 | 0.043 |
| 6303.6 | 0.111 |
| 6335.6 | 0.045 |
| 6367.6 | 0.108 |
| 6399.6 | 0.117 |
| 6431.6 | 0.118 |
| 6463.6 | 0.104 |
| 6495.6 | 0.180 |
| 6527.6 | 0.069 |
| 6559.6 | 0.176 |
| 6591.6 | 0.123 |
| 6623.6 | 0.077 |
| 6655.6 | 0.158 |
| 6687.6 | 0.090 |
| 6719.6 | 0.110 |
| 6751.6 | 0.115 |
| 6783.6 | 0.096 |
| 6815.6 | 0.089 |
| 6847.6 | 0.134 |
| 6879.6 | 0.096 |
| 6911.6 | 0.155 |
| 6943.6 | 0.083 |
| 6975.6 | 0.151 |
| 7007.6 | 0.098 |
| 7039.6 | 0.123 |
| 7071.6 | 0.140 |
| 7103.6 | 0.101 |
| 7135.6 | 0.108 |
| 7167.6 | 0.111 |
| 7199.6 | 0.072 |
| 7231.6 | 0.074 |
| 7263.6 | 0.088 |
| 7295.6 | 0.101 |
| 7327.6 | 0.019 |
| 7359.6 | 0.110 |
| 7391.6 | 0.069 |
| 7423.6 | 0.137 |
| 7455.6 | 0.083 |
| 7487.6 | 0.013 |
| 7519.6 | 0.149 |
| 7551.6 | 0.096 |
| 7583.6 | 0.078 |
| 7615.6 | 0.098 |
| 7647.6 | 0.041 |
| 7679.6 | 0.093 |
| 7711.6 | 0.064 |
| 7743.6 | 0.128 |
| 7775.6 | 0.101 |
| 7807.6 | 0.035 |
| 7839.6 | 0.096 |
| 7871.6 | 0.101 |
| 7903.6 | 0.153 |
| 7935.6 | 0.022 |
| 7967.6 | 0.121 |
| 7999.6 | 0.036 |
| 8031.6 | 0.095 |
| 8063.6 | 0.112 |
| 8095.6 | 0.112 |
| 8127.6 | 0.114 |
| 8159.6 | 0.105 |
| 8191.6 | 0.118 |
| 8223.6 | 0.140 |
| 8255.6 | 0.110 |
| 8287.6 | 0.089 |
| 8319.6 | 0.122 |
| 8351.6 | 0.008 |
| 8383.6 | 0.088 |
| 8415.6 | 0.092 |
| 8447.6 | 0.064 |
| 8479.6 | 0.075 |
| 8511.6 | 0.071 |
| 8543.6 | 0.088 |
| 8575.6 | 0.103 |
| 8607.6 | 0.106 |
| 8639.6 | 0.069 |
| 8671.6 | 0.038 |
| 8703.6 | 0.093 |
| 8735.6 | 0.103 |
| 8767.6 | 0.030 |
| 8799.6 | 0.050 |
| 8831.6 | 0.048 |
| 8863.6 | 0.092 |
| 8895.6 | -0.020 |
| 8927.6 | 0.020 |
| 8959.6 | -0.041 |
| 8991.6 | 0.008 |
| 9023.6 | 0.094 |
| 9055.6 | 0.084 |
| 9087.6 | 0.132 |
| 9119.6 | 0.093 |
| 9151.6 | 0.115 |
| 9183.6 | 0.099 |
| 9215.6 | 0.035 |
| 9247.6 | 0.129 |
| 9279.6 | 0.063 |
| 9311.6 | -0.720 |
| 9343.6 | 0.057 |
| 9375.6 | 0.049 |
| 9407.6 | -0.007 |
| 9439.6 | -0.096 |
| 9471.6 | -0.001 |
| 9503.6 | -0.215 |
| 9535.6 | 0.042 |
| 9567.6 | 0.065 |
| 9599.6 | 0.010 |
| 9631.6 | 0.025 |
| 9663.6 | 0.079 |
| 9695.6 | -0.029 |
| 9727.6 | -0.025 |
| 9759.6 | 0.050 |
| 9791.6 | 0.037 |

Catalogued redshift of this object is 1.434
